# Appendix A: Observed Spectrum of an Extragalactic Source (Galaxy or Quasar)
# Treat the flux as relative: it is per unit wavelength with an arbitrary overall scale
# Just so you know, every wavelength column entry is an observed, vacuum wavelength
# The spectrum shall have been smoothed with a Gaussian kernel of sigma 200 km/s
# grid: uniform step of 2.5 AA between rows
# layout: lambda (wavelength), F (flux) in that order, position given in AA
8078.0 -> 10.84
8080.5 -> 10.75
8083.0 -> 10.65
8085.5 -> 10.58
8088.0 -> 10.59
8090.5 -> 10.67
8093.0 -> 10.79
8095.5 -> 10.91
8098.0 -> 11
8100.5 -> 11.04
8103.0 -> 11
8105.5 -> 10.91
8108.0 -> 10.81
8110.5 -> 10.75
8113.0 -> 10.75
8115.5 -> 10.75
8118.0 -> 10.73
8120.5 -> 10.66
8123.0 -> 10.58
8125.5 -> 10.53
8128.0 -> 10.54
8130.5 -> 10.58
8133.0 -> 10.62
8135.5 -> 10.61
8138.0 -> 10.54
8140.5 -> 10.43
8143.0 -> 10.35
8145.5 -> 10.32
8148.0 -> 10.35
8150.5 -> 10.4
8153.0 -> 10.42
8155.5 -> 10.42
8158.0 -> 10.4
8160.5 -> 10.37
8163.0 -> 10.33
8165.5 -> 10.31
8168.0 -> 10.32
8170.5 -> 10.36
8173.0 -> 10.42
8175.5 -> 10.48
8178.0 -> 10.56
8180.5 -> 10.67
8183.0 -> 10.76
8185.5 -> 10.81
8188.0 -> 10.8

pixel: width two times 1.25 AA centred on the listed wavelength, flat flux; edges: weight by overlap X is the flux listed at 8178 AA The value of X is 10.56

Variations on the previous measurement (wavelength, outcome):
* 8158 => 10.4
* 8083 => 10.65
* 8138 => 10.54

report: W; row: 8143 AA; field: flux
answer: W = 10.35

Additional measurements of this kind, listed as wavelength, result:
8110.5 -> 10.75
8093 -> 10.79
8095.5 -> 10.91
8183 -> 10.76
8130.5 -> 10.58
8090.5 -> 10.67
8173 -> 10.42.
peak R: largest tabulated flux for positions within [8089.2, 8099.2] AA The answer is 11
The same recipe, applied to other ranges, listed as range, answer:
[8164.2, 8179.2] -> 10.56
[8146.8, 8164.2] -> 10.42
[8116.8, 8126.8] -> 10.73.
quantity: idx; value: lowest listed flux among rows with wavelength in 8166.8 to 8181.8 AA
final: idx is 10.32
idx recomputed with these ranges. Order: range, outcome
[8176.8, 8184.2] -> 10.56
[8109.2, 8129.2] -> 10.53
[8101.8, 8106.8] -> 10.91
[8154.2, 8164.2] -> 10.33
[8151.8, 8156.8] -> 10.42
